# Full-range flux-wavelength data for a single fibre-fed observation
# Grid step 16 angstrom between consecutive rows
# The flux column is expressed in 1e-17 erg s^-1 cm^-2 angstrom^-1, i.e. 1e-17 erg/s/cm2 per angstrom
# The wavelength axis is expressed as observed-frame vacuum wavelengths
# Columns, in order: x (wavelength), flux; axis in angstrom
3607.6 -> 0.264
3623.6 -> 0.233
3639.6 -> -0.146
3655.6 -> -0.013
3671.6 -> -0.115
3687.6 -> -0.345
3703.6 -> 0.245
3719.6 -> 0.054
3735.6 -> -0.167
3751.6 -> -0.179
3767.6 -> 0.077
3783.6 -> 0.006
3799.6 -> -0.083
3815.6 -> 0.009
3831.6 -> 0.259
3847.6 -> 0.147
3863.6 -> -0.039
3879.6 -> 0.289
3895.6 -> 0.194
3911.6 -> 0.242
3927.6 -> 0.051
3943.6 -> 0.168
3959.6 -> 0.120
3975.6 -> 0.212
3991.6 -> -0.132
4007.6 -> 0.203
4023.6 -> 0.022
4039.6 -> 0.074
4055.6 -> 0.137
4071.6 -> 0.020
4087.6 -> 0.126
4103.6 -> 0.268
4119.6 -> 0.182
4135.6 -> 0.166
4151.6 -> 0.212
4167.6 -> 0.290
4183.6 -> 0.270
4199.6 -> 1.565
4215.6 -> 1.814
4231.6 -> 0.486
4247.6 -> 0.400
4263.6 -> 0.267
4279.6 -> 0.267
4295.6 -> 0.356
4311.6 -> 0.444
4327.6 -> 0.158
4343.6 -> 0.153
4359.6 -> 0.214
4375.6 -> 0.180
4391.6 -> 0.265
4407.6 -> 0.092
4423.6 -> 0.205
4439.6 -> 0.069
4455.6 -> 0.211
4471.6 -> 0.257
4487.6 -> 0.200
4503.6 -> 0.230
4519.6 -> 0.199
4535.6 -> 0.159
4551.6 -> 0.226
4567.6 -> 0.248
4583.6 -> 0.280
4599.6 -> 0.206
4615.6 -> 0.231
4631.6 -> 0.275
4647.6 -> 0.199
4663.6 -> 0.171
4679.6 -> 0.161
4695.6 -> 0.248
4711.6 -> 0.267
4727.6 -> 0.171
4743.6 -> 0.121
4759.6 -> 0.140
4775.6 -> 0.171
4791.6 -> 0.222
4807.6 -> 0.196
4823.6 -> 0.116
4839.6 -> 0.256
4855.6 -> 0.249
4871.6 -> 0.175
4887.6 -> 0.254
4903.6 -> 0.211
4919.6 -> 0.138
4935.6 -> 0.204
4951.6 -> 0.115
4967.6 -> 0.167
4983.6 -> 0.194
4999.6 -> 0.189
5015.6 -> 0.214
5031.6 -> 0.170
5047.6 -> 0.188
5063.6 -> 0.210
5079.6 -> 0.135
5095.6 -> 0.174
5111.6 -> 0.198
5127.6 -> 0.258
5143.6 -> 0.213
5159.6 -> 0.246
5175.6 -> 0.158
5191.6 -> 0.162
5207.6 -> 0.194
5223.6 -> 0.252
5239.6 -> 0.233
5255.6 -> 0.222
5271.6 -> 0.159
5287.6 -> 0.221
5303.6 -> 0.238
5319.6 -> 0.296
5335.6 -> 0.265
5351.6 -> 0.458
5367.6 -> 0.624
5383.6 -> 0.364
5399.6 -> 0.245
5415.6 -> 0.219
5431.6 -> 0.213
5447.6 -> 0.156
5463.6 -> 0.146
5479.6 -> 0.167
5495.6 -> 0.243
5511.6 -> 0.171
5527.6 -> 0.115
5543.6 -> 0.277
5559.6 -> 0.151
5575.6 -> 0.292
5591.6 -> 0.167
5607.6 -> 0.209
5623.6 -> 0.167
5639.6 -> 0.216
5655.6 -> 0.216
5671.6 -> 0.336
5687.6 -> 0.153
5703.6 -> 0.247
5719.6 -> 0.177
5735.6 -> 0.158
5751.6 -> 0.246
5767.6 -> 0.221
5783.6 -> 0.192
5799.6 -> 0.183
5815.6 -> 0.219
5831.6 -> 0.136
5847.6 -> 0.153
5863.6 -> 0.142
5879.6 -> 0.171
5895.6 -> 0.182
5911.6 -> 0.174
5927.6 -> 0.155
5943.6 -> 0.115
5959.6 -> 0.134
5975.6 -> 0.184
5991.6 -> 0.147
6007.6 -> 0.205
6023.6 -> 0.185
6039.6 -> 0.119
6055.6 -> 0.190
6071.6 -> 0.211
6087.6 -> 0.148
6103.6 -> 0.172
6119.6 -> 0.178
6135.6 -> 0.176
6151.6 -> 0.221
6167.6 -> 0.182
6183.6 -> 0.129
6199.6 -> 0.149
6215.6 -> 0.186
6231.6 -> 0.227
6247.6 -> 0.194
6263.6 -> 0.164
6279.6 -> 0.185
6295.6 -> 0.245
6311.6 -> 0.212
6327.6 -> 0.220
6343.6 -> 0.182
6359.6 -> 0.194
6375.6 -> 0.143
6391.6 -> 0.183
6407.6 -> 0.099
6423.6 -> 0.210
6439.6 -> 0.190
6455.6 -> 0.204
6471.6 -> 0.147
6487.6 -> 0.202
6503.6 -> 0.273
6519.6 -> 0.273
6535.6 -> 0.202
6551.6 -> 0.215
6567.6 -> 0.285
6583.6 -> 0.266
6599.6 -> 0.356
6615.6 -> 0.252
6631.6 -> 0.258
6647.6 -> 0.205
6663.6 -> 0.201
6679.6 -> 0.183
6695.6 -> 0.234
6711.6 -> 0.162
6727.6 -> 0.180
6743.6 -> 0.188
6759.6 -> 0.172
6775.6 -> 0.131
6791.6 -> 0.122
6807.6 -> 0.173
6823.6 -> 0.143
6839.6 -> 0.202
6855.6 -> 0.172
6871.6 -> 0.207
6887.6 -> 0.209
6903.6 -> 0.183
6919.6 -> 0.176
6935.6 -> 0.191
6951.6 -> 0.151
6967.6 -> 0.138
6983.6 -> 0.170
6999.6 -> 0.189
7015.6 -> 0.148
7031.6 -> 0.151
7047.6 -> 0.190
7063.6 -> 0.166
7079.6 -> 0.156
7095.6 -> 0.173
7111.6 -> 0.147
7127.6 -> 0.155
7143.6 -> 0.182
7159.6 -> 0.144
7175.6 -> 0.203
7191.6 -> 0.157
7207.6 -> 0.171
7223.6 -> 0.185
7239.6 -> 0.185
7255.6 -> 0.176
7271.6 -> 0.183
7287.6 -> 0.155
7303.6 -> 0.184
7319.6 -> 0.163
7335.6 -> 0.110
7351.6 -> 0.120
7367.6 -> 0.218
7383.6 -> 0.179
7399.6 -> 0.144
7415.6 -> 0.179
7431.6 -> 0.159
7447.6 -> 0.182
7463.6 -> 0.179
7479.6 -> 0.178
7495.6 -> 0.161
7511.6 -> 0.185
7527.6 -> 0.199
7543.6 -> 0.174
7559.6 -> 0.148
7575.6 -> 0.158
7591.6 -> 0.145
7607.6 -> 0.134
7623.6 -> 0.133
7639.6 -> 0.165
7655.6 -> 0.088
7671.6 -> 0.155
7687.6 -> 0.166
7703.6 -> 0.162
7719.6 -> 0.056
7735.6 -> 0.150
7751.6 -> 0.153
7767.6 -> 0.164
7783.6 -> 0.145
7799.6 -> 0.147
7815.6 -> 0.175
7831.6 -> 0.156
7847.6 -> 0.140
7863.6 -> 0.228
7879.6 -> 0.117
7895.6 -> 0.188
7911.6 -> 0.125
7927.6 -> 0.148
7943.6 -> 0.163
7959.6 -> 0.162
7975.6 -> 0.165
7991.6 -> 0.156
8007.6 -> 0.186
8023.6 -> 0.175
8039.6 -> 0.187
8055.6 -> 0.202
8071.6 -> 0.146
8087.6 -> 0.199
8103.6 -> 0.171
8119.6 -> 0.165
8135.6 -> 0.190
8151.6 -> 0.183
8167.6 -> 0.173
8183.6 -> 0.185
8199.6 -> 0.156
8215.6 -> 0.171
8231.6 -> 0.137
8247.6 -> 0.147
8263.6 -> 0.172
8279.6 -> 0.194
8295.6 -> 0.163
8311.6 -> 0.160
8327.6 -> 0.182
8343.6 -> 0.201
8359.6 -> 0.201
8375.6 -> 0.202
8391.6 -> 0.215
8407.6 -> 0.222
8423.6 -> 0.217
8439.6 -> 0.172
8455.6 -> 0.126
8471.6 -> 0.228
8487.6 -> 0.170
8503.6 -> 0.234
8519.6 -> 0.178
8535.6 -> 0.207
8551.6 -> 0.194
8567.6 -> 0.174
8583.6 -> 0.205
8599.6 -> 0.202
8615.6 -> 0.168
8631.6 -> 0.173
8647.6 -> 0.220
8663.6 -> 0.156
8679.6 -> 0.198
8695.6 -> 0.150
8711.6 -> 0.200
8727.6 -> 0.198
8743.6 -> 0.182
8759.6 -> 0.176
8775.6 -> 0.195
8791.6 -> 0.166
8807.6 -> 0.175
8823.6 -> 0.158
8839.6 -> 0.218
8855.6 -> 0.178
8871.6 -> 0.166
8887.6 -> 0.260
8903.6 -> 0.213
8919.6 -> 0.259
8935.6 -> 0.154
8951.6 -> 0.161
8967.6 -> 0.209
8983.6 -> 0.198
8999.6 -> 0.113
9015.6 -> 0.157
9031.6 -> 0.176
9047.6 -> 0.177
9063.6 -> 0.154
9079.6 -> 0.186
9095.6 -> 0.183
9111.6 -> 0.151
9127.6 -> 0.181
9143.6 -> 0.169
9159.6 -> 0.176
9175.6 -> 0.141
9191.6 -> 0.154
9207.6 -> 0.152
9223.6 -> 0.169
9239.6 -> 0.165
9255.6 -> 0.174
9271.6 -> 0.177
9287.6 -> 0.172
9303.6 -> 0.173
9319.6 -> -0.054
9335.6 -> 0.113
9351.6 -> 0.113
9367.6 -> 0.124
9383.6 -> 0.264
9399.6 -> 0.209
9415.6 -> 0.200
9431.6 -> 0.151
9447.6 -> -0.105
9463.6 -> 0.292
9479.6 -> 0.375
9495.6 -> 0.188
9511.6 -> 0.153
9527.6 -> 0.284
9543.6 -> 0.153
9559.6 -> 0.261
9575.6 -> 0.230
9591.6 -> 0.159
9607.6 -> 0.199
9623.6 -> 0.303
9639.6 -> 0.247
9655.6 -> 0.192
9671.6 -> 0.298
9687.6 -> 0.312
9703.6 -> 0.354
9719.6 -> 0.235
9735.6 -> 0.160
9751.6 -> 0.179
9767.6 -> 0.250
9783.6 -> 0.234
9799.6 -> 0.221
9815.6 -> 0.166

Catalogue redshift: 2.46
